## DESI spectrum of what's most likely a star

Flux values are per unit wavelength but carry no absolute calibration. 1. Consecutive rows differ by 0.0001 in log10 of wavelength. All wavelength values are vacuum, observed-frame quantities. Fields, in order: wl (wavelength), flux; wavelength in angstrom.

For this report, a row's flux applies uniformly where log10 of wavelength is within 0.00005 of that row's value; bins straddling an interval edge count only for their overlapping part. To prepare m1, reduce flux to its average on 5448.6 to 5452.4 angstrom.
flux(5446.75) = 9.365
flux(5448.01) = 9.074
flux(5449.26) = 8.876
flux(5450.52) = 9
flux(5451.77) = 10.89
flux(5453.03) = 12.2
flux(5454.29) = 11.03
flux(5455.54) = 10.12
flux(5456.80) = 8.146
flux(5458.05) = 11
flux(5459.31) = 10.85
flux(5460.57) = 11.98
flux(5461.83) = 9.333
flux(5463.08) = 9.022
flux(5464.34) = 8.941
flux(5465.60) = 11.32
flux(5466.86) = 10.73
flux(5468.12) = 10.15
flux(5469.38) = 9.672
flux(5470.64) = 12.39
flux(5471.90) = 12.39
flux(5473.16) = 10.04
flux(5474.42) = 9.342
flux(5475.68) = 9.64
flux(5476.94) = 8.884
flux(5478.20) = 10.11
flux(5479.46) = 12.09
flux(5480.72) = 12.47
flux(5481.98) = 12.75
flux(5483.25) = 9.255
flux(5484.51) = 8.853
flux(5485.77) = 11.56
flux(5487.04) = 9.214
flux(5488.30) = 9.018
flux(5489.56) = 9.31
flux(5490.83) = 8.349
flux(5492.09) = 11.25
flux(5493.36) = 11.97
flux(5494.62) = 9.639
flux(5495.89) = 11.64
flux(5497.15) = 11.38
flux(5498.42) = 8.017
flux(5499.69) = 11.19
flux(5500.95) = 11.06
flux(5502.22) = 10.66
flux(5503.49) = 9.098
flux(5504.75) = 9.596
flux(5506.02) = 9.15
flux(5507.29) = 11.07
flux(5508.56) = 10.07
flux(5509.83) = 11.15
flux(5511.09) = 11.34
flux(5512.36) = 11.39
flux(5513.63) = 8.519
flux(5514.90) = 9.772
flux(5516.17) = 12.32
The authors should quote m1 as 9.59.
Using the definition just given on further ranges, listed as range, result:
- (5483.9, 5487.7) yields 9.87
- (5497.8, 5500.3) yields 9.58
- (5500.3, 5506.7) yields 9.93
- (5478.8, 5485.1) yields 11.1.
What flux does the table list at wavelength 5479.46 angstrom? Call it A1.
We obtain 12.09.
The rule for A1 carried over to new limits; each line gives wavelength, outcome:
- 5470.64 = 12.39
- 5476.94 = 8.884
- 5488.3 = 9.018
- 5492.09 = 11.25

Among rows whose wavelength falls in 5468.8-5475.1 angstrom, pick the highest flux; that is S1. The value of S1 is 12.39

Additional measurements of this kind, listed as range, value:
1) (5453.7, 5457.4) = 11.03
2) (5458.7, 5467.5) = 11.98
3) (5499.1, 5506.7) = 11.19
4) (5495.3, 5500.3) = 11.64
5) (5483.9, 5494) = 11.97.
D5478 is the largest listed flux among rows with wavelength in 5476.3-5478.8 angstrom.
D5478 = 10.11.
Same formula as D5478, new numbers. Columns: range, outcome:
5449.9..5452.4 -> 10.89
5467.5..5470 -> 10.15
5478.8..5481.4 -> 12.47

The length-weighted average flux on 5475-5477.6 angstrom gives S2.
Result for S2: 9.28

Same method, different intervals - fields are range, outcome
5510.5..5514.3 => 10.4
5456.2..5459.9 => 10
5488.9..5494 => 10.2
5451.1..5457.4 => 10.5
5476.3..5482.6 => 11.3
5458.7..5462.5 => 10.7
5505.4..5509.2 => 10.1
